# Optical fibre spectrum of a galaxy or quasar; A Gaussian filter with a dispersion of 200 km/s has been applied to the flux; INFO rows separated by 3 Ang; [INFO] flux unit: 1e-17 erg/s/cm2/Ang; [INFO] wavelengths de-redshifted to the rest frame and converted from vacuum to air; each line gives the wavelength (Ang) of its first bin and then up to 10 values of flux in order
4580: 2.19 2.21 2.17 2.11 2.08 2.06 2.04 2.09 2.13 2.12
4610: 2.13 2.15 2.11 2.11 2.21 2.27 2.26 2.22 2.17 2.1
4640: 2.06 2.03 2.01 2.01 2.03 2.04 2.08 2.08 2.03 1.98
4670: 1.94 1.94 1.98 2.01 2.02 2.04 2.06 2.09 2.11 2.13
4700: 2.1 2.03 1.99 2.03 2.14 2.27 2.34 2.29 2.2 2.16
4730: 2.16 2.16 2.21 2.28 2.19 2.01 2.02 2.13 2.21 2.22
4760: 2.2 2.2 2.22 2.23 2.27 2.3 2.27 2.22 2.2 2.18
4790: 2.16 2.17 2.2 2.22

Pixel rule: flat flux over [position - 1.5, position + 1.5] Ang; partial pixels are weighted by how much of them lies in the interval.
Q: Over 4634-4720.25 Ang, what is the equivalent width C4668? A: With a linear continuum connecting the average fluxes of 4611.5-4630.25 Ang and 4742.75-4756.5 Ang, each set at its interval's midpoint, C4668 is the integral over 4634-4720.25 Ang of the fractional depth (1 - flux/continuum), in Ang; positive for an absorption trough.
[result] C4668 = 3.52 Ang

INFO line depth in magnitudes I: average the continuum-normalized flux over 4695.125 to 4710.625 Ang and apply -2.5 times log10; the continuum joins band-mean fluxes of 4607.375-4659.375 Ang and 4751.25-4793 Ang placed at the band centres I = 0.06 mag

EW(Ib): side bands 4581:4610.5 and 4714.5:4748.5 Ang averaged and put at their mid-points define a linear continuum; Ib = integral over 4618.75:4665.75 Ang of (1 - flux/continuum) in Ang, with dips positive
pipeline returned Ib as 0.8 Ang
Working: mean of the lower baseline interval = 2.11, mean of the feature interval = 2.11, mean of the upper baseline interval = 2.19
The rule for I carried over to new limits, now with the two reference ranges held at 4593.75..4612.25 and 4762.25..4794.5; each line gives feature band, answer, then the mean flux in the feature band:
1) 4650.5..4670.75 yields 0.06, 2.03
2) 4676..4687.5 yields 0.07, 2.02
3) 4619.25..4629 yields -0.06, 2.23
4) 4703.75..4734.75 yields 0.00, 2.17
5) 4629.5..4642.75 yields 0.00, 2.13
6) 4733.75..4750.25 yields 0.03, 2.14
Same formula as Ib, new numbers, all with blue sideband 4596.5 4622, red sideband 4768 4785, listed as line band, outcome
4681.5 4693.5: 0.7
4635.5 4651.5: 0.8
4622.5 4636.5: -0.6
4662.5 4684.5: 1.8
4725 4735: 0.2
